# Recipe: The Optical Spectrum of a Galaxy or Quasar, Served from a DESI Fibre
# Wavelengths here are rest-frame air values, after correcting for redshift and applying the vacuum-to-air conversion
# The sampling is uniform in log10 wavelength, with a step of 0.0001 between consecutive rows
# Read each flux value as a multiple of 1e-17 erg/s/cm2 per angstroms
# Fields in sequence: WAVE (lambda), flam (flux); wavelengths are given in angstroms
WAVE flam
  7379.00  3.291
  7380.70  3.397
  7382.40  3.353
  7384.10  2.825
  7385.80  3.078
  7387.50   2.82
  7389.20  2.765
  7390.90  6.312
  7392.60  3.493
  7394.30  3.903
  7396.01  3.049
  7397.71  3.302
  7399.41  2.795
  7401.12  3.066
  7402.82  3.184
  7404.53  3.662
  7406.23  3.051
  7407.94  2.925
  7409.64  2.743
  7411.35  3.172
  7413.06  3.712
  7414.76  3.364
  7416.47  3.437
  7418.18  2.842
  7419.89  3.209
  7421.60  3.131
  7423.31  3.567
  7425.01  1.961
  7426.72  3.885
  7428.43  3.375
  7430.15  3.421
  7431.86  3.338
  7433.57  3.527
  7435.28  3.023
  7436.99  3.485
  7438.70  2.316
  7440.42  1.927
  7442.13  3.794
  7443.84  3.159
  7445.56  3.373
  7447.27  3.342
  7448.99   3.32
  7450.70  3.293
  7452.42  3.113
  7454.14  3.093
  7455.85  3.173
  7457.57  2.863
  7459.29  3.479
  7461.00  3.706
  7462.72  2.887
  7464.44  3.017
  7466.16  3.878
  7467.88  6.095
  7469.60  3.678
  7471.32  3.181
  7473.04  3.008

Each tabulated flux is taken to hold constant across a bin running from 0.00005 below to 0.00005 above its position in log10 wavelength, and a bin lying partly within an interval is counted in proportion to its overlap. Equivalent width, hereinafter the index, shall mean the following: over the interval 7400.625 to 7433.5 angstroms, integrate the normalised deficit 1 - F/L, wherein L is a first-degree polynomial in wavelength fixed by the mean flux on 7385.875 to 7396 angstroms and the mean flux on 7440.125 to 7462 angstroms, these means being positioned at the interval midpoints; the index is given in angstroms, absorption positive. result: 2.7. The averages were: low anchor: 3.73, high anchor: 3.23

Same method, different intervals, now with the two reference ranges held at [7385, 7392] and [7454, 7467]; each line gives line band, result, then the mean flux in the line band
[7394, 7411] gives 2.4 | 3.14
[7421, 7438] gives 1.0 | 3.27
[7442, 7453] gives 0.1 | 3.32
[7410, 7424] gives 1.1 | 3.28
